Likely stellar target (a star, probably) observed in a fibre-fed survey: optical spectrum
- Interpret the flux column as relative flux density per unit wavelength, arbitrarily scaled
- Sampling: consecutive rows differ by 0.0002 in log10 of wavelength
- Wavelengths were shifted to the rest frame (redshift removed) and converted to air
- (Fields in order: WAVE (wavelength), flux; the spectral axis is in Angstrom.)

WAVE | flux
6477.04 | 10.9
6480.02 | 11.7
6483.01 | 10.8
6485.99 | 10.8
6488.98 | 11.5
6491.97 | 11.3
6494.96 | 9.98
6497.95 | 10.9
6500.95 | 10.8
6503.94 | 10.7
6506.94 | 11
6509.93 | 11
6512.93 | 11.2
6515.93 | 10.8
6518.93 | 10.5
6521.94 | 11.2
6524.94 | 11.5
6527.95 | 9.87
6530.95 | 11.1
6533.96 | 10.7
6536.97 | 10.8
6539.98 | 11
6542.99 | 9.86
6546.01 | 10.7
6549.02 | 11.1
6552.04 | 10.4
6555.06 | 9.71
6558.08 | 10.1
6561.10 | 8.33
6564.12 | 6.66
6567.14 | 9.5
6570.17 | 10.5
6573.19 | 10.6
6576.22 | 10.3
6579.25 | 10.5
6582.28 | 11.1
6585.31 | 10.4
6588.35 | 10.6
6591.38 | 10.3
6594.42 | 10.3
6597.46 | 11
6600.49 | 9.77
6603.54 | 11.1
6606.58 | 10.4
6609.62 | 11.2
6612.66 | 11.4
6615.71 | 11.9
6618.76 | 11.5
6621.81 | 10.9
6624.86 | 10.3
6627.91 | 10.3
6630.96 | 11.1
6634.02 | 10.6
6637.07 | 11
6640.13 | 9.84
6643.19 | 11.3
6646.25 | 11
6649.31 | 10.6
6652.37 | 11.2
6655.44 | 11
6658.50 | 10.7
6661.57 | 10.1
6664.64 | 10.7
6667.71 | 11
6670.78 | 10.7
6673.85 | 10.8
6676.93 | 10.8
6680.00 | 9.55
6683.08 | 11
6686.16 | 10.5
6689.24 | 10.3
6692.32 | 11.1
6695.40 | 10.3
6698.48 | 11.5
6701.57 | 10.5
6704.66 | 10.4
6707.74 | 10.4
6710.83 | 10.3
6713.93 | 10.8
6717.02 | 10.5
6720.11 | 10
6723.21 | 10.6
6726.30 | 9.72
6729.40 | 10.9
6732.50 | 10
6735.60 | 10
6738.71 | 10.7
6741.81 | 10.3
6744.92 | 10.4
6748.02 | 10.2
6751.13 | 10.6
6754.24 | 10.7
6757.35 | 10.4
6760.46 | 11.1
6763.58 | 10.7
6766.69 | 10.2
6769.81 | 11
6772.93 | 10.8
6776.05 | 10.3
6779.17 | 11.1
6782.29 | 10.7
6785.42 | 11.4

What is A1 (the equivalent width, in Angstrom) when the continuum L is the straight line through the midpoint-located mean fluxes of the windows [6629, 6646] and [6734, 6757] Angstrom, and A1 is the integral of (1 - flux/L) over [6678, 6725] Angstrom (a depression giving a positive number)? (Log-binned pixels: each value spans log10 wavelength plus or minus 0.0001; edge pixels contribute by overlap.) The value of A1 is 0.2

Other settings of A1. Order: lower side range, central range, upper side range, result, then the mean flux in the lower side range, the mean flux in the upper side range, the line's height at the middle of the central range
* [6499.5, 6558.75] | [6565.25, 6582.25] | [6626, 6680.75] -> 0.69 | 10.7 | 10.7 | 10.7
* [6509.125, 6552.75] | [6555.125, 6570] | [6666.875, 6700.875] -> 2.55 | 10.8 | 10.7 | 10.8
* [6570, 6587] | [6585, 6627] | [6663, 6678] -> -0.62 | 10.6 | 10.8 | 10.6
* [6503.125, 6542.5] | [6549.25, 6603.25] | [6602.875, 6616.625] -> 4.88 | 10.9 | 11.2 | 11.1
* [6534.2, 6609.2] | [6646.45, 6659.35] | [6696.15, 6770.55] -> -0.67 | 10.2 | 10.5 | 10.4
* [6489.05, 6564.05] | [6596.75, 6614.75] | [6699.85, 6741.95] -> -0.62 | 10.5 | 10.4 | 10.5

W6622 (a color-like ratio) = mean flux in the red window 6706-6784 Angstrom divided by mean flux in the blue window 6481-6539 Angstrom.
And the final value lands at 1.0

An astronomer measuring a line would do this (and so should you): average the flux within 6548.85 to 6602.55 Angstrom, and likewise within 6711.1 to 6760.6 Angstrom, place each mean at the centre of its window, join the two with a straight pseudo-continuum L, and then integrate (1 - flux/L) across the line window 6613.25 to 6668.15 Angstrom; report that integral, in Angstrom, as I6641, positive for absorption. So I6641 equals -3.5 Angstrom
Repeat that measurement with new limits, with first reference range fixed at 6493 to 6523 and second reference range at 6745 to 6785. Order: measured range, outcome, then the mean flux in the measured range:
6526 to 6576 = 3.28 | 10.1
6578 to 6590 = 0.13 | 10.6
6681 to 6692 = 0.11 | 10.6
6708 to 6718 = 0.16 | 10.5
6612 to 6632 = -0.55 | 11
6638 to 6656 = -0.15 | 10.8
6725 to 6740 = 0.58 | 10.3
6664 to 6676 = -0.10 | 10.8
